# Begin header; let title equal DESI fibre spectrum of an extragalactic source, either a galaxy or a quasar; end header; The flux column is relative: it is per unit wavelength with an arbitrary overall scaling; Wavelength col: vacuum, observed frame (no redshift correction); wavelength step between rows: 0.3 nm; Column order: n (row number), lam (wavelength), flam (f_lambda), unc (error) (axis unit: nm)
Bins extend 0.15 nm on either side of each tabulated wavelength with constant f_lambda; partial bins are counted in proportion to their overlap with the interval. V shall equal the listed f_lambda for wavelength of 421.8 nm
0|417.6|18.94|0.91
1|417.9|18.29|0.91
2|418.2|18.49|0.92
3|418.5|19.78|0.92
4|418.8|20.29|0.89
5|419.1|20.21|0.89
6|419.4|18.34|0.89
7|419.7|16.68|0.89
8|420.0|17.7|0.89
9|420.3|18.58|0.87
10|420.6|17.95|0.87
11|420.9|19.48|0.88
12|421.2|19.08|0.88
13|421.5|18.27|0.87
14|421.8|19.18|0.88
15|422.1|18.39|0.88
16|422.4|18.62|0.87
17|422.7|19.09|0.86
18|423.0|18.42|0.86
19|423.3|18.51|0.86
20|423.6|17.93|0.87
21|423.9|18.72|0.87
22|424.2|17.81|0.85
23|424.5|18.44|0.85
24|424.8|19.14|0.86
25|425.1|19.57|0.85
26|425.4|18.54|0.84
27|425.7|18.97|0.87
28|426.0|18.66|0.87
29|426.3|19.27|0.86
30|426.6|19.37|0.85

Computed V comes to 19.18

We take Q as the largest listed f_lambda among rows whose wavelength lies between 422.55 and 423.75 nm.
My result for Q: 19.09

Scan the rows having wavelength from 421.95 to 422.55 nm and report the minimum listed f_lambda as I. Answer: 18.39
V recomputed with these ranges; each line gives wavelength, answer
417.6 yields 18.94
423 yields 18.42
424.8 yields 19.14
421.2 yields 19.08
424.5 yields 18.44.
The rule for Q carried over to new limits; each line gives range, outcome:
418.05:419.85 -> 20.29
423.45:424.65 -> 18.72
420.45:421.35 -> 19.48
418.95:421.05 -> 20.21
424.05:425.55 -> 19.57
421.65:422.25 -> 19.18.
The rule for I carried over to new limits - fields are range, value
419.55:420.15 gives 16.68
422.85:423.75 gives 17.93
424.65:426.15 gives 18.54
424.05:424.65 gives 17.81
